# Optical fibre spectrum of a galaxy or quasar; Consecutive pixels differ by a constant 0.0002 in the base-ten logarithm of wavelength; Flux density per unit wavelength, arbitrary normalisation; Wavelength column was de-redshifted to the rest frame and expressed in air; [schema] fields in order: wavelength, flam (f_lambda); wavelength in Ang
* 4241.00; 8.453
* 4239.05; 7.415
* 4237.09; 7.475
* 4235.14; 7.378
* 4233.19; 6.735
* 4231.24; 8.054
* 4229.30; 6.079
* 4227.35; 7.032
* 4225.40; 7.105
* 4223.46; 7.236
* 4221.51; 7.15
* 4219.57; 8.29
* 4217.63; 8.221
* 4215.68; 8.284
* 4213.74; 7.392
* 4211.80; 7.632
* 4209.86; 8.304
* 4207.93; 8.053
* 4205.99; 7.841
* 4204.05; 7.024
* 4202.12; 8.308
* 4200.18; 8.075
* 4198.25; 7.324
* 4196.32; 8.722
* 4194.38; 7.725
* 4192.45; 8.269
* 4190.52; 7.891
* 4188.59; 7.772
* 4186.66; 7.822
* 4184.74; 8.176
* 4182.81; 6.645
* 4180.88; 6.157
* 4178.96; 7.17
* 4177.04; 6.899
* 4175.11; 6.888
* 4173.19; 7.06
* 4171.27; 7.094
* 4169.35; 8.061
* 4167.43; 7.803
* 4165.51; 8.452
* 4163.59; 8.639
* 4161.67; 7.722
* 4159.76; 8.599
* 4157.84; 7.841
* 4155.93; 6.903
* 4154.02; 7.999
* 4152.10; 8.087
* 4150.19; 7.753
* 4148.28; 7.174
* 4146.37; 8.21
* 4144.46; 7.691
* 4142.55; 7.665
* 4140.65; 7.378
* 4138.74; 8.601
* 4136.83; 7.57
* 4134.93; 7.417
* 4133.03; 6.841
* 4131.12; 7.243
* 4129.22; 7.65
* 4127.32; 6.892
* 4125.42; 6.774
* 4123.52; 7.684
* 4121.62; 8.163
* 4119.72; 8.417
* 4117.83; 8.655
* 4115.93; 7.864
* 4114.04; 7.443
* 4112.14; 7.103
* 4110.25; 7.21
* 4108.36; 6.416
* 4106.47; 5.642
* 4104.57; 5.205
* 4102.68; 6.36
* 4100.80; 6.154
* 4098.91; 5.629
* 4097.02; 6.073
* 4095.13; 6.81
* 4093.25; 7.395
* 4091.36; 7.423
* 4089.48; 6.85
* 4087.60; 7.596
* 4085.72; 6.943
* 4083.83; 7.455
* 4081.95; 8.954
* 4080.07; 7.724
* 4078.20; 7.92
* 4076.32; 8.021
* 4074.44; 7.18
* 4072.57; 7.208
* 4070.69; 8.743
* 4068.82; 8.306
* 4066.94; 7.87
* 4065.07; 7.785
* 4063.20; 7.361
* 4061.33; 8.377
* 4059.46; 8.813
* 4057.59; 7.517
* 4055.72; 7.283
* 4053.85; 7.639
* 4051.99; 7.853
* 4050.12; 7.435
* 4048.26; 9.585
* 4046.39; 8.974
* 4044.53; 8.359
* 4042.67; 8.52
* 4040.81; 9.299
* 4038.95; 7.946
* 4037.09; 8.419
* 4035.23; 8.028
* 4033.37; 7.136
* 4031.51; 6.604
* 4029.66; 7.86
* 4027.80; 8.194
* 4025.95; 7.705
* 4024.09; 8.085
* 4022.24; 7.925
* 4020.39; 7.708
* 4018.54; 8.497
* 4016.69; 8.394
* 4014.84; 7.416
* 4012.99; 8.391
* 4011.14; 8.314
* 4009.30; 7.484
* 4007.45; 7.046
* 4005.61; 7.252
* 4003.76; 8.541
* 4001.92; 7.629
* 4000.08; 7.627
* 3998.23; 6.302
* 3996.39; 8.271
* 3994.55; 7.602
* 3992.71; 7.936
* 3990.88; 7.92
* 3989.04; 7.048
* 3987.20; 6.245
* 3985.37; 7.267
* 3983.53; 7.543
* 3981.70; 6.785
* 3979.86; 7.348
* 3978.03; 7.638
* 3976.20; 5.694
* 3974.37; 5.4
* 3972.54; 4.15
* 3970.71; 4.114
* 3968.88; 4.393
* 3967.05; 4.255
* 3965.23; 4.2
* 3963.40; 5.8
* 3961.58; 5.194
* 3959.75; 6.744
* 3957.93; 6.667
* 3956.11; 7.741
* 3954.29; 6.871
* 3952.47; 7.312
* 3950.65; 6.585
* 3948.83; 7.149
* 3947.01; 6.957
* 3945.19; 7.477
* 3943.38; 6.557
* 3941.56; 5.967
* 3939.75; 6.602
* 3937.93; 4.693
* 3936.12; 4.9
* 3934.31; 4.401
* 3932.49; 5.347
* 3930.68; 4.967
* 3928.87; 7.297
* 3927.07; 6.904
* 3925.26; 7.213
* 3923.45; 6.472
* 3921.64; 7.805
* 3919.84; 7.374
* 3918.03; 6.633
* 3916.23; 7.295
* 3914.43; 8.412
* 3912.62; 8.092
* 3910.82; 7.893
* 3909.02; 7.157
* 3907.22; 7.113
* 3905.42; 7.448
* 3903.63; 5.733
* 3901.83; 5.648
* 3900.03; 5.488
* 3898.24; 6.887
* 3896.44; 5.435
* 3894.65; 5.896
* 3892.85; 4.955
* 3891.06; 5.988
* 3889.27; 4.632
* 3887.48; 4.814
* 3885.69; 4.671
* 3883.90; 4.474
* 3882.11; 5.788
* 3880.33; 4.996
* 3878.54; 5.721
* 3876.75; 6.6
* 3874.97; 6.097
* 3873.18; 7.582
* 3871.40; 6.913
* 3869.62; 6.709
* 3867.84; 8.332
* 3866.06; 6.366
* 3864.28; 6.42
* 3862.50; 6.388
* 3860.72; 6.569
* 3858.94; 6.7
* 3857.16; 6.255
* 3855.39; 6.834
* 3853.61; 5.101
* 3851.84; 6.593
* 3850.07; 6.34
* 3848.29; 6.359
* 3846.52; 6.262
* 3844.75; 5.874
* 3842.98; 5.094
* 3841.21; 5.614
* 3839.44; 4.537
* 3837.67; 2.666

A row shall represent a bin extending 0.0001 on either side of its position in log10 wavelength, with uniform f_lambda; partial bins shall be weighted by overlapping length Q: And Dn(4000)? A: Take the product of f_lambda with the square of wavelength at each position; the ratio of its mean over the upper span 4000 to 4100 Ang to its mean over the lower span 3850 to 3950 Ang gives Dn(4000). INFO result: 1.32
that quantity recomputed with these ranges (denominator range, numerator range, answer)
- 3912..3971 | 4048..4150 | 1.27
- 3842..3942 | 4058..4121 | 1.30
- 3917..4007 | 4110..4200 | 1.29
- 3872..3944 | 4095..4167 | 1.33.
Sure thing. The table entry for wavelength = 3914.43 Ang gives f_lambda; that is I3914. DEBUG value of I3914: 8.412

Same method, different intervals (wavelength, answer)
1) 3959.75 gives 6.744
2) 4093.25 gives 7.395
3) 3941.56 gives 5.967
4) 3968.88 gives 4.393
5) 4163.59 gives 8.639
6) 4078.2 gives 7.92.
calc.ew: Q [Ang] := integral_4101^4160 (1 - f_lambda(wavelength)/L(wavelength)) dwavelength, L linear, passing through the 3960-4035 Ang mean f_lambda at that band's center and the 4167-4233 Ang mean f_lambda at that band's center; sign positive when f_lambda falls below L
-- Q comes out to -0.3 Ang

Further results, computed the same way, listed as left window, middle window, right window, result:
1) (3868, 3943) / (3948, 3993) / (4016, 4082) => 4.8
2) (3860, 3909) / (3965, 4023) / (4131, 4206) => -2.4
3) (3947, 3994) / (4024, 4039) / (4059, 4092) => -1.2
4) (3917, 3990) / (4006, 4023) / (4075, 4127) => -3.2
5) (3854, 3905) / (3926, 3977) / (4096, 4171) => 4.3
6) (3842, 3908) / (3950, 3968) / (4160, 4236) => 1.0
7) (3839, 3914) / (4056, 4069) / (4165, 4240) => -1.8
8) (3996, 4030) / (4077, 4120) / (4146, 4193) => 3.5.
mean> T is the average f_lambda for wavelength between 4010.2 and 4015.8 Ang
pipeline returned 8.04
